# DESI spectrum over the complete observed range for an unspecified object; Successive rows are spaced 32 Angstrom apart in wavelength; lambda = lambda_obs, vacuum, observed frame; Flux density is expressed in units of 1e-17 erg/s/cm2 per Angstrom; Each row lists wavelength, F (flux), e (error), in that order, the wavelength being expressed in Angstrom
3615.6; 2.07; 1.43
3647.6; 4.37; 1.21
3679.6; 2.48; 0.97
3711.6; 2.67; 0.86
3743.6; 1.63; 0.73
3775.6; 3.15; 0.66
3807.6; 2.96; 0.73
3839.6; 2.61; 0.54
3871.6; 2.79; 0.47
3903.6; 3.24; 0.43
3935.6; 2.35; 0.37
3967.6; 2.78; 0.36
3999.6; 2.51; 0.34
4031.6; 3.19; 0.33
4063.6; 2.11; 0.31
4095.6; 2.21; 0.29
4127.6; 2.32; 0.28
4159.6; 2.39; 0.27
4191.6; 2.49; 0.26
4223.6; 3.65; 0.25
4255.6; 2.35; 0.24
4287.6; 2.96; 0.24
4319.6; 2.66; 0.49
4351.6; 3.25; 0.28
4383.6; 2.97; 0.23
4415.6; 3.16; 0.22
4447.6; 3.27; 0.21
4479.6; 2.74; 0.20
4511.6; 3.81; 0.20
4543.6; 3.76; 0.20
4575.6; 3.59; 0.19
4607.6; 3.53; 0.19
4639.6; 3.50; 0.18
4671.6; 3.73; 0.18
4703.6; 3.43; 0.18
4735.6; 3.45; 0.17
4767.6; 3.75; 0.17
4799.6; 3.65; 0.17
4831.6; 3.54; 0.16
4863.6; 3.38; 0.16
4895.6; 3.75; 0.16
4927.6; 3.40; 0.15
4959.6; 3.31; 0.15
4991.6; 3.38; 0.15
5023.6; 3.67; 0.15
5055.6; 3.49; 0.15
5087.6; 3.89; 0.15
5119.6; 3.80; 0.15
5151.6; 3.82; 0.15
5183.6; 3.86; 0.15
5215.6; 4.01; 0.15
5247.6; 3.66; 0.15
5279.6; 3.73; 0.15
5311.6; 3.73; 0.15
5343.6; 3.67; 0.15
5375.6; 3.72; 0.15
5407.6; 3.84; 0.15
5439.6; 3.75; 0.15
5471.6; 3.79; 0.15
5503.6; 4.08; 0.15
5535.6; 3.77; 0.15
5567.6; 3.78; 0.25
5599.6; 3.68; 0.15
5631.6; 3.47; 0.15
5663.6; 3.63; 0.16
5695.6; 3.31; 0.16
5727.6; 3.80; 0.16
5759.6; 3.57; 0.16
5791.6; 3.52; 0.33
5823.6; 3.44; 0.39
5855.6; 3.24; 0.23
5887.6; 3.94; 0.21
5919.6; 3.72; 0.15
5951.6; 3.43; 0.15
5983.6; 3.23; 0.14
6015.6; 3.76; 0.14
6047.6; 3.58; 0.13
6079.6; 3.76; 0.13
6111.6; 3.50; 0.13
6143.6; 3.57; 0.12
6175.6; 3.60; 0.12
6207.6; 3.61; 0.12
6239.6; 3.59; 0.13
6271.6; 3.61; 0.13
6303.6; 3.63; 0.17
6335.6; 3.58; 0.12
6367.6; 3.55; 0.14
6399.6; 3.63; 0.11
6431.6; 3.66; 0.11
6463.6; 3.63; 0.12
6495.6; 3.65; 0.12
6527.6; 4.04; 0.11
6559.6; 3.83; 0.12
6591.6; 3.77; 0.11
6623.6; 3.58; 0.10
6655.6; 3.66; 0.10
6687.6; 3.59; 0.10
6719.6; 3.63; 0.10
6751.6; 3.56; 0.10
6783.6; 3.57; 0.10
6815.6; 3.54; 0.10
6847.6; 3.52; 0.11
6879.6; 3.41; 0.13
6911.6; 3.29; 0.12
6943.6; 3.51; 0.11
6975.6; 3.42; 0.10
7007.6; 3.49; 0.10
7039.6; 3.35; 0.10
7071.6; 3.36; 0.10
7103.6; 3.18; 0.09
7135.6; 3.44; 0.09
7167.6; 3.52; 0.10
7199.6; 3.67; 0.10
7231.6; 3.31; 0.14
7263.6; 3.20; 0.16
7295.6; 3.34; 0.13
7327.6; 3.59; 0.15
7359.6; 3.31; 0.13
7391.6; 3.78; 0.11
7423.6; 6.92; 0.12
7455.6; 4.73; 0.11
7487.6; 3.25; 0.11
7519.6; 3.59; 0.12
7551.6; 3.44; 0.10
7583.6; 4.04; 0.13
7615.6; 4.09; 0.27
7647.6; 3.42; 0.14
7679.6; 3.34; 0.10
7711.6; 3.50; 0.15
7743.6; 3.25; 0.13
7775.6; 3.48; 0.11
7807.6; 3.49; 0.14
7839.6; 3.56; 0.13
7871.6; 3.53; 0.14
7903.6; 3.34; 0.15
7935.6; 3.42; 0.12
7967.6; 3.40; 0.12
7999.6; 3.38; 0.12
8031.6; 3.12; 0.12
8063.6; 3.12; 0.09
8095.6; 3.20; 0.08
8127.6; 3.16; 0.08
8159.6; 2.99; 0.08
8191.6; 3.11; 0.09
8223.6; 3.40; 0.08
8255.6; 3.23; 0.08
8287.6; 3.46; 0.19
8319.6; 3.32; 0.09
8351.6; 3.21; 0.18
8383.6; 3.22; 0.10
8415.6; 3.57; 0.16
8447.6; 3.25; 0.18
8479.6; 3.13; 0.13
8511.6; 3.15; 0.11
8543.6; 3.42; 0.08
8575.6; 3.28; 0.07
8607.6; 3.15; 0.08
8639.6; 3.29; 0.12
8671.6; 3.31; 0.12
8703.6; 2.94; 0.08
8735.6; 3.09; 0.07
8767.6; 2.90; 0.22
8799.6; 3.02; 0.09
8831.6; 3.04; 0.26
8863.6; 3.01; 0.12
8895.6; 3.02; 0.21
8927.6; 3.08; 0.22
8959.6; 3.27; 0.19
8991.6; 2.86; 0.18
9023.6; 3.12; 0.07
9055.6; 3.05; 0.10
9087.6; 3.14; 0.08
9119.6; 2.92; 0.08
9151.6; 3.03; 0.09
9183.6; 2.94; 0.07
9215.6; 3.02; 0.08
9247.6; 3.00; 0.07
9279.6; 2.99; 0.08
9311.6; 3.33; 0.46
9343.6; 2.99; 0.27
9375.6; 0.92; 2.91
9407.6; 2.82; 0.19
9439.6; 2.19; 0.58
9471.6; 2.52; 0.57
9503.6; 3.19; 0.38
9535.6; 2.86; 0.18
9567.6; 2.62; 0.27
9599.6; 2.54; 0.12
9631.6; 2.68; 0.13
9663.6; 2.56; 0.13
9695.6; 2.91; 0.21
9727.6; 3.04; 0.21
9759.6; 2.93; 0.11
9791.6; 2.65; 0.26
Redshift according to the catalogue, 0.13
